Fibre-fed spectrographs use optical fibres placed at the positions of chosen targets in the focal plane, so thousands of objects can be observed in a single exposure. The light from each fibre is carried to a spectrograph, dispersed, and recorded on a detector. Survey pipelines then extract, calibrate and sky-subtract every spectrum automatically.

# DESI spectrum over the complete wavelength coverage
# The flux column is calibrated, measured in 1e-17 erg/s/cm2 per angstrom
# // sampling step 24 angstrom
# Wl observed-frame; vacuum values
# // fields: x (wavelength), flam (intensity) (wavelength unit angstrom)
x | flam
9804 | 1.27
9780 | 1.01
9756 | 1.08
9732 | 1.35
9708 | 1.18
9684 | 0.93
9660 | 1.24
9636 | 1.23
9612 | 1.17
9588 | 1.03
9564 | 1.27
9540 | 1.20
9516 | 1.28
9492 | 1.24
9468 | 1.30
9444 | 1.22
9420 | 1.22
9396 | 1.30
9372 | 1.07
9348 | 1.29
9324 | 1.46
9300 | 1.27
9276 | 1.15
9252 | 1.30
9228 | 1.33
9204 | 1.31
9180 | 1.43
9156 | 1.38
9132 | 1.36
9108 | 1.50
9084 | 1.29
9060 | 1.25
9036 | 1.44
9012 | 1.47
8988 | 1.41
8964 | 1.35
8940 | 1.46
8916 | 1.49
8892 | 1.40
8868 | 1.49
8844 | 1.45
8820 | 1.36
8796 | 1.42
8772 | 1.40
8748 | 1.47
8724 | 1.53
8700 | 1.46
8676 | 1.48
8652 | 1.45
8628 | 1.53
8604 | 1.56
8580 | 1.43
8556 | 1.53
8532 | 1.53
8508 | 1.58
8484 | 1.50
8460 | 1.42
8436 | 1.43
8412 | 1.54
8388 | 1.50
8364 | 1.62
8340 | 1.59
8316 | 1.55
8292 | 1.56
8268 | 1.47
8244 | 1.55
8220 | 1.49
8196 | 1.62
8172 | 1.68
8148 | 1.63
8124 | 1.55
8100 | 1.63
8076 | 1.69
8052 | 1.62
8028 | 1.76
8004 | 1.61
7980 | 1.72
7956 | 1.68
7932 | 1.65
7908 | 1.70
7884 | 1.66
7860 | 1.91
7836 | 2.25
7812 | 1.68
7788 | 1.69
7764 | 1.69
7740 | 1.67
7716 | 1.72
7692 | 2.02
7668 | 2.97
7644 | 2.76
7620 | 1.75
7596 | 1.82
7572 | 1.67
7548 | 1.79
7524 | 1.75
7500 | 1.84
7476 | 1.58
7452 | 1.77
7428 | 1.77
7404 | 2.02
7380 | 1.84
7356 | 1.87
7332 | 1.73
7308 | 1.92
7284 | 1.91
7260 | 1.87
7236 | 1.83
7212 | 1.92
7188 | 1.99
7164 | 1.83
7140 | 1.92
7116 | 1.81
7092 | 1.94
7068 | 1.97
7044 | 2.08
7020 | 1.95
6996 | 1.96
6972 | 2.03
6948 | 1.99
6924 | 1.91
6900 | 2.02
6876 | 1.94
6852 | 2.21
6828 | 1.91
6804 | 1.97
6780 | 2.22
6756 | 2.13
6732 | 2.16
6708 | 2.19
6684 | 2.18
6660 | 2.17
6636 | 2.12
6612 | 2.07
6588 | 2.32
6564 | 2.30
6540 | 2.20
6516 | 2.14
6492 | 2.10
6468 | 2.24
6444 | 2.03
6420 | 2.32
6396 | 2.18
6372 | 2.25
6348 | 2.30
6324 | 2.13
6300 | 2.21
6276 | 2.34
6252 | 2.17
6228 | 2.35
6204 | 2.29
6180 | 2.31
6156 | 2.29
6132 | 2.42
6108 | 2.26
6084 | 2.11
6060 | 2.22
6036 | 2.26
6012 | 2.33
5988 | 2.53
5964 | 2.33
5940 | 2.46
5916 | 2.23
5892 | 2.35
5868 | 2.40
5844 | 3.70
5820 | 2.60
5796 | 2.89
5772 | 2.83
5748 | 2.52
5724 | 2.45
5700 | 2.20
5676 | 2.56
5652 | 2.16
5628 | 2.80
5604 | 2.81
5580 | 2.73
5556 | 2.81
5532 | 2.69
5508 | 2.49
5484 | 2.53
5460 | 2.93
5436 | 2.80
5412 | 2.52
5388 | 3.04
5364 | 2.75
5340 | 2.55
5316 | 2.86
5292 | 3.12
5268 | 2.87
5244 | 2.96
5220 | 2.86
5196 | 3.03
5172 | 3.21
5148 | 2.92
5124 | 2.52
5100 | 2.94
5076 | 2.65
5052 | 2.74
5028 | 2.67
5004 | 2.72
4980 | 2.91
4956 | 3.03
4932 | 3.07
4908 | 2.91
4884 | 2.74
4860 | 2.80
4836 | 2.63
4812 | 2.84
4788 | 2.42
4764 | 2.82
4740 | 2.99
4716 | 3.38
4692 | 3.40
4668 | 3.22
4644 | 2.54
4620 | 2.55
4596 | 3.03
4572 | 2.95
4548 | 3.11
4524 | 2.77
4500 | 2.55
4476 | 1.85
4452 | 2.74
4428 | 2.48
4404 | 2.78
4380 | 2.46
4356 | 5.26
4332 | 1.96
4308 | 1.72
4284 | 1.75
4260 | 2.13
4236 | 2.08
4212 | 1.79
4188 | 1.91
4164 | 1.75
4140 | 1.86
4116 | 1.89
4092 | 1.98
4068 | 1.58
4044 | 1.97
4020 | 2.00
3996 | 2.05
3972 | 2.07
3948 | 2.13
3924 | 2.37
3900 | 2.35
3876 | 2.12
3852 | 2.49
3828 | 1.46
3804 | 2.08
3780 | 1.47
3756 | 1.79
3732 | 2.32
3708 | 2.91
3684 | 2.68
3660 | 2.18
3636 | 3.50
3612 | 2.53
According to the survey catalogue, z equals 0.17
